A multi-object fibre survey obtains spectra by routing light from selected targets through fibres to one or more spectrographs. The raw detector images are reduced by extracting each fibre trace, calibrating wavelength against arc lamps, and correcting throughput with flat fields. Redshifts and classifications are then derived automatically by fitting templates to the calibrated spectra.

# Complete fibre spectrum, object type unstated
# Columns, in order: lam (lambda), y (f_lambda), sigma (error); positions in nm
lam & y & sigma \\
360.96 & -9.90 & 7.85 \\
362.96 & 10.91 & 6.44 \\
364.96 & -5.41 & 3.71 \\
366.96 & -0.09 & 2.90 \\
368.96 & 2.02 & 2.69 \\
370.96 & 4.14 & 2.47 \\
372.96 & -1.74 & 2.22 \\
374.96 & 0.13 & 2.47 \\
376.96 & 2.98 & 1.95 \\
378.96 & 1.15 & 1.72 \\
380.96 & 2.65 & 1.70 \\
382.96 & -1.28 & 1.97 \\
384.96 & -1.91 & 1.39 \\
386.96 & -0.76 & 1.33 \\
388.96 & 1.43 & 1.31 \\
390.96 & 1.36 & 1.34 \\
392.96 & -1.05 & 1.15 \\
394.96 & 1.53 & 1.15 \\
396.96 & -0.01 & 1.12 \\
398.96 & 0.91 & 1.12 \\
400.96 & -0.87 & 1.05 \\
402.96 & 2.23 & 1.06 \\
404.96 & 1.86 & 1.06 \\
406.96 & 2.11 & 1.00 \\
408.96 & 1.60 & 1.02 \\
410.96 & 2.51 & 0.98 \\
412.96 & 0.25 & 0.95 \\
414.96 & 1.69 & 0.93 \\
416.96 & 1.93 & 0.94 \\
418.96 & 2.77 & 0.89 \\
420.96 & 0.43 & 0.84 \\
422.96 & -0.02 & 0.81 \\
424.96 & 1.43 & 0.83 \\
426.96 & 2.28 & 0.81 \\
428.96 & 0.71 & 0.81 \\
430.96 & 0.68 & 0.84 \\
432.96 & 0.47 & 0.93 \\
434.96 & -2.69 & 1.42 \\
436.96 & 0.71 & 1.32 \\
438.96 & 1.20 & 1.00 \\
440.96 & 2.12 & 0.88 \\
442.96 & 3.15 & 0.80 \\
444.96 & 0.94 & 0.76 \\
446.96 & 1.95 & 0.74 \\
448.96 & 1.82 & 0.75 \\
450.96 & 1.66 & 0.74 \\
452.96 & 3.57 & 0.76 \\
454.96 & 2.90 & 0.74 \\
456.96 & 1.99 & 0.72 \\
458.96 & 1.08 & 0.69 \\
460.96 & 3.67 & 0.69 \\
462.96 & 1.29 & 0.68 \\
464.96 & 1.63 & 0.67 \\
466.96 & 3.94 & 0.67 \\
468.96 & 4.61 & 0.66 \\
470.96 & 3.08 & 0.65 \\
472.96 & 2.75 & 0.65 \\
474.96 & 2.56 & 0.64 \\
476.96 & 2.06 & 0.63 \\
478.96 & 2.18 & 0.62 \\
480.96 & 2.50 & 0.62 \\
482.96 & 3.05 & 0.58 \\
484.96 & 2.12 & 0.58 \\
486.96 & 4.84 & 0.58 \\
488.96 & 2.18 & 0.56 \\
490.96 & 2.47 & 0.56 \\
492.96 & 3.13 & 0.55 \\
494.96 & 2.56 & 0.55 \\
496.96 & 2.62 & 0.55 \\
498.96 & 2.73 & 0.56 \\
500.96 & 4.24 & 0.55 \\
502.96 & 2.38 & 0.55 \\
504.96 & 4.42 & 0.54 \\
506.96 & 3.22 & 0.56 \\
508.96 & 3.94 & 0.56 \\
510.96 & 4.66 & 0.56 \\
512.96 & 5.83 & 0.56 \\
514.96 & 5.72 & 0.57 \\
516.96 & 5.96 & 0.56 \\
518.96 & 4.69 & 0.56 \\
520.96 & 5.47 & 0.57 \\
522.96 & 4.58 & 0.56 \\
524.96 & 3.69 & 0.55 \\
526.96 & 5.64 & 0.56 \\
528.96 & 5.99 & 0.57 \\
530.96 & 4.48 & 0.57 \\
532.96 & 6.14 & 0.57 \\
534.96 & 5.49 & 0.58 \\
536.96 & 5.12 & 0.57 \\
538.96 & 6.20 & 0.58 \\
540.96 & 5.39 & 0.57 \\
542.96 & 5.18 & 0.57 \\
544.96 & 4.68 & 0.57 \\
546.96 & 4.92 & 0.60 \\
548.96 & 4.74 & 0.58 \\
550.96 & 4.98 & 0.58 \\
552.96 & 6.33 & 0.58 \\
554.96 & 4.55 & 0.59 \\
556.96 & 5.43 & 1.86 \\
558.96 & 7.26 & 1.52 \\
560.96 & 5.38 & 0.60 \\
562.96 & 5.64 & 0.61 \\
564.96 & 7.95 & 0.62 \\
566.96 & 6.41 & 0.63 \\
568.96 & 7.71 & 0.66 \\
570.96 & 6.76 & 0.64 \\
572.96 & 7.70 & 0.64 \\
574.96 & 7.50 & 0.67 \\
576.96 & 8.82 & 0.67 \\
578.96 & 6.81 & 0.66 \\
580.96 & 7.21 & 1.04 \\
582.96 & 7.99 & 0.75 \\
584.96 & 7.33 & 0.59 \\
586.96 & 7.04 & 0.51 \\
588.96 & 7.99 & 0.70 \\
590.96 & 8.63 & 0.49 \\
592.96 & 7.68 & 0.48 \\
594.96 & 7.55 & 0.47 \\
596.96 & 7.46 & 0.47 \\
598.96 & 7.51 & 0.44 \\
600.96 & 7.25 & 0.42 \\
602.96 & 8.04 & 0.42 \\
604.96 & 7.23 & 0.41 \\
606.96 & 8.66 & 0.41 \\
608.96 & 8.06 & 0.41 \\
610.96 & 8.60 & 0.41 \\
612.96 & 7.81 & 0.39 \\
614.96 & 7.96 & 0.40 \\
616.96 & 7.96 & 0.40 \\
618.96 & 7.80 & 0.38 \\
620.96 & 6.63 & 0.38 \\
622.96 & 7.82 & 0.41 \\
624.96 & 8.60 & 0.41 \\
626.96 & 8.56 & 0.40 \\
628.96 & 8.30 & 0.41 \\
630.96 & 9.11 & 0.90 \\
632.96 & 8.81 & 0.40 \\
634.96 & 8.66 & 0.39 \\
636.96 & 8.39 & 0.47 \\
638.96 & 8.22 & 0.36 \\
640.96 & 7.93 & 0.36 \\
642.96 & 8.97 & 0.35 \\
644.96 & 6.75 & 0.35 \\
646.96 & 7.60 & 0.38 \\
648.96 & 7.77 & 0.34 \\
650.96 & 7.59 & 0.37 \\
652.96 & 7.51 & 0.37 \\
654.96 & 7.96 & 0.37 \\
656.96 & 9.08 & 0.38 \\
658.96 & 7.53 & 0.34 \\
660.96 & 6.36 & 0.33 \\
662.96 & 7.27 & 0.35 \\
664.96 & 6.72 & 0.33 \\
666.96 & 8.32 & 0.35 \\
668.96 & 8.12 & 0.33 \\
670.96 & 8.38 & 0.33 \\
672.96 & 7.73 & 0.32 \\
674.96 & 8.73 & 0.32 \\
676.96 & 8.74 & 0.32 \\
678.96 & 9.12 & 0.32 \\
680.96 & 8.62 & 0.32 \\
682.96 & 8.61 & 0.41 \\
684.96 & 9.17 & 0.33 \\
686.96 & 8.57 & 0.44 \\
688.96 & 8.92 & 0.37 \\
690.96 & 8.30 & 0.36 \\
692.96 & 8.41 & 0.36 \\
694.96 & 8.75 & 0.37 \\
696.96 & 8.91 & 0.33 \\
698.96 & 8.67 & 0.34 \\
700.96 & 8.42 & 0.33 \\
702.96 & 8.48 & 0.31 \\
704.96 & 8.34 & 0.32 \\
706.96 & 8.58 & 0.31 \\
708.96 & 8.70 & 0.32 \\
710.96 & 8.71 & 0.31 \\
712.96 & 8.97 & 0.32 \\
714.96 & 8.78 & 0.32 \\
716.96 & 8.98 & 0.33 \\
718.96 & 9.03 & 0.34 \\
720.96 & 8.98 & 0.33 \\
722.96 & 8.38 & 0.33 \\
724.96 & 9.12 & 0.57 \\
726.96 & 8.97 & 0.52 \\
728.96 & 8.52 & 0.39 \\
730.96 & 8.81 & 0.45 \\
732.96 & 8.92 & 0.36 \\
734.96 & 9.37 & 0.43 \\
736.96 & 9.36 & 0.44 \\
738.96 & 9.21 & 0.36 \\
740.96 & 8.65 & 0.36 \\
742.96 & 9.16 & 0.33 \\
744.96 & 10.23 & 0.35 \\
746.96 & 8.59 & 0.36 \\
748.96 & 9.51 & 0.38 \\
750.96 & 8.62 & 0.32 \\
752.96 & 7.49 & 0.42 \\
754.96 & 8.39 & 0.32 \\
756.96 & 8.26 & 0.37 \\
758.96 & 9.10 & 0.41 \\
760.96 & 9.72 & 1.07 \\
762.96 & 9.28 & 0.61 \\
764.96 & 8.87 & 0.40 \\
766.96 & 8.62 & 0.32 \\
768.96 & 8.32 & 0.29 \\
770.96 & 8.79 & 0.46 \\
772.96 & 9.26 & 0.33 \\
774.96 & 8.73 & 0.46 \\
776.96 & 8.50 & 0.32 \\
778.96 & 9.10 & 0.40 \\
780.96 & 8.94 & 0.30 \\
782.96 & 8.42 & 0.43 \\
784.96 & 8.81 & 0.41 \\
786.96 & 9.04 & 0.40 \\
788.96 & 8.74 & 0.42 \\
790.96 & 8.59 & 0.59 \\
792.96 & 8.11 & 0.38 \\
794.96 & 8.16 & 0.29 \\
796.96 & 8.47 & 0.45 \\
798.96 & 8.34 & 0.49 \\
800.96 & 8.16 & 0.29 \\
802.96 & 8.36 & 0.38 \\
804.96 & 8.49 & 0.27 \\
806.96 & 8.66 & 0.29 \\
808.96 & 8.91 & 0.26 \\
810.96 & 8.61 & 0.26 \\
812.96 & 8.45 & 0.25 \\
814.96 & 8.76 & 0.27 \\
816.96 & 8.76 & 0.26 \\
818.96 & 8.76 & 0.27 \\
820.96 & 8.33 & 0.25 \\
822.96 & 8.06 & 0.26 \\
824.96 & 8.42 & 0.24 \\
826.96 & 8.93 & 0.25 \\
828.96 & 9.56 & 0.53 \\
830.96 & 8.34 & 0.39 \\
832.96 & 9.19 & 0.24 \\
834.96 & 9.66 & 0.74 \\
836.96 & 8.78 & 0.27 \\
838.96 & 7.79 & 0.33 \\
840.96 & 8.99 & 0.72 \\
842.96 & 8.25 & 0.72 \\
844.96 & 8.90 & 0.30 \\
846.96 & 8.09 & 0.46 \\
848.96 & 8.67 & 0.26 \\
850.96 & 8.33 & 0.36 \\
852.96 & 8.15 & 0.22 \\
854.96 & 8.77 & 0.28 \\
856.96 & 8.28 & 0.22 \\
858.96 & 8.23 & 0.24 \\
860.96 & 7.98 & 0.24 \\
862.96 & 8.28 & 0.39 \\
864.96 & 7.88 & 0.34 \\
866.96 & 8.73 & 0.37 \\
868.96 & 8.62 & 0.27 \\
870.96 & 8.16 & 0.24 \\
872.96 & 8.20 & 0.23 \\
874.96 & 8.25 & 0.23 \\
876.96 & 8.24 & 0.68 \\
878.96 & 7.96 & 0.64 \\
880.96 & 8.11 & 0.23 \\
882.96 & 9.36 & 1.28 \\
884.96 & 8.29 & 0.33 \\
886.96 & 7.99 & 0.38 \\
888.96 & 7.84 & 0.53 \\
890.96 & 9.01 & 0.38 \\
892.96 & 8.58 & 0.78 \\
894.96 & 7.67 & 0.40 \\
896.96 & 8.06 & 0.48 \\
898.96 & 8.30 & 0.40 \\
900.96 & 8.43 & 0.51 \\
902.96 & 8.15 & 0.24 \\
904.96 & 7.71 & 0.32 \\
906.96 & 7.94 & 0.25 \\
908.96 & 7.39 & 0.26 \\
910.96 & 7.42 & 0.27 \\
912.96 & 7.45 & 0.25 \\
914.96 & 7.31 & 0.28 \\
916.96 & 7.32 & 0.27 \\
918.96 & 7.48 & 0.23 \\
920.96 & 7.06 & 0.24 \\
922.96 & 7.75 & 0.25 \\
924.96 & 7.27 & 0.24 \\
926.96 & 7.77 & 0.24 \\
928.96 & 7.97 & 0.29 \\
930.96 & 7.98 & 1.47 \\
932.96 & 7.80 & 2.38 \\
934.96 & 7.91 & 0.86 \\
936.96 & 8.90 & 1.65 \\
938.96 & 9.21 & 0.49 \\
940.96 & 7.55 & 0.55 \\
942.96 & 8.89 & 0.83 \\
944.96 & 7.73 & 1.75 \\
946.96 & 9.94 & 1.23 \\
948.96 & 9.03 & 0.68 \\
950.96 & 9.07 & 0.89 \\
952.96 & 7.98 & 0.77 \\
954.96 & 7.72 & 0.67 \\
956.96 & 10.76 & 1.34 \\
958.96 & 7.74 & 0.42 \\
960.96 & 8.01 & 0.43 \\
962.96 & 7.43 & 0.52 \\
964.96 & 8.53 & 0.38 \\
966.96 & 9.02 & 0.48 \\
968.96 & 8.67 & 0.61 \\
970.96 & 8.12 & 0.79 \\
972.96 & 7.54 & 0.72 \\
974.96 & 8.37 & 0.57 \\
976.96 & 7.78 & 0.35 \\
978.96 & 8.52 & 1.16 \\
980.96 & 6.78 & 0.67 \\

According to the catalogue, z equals 0.28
